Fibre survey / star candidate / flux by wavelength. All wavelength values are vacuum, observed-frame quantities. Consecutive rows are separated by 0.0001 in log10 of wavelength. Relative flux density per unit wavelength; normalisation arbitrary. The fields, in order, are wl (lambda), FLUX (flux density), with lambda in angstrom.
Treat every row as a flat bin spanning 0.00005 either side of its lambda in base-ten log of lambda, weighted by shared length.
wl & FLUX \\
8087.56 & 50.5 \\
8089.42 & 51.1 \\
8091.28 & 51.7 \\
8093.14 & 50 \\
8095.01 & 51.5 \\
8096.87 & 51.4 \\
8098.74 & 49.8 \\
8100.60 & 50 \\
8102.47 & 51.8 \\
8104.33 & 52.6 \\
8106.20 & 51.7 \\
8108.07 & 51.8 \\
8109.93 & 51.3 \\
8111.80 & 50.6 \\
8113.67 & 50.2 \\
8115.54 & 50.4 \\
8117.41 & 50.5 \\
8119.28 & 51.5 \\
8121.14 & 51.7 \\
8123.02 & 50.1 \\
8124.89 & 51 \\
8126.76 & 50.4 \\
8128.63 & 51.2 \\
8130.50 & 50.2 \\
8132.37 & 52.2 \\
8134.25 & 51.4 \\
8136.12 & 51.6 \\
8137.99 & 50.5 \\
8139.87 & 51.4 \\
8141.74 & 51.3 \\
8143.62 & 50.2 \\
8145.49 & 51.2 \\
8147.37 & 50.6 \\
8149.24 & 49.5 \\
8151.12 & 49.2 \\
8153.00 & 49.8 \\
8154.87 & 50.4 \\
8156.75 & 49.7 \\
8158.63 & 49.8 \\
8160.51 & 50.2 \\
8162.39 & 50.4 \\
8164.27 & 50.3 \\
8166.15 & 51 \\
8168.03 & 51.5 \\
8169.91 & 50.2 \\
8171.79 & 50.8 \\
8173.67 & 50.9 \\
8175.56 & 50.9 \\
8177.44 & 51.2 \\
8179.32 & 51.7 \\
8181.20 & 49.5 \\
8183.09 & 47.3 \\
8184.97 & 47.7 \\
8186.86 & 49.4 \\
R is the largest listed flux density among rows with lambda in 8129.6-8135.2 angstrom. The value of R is 52.2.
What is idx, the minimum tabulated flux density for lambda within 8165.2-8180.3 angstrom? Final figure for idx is 50.2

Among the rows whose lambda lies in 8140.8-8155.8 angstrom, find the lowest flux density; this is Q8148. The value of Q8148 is 49.2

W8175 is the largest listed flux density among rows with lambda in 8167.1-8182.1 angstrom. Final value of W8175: 51.7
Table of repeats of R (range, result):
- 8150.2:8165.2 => 50.4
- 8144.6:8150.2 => 51.2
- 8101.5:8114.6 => 52.6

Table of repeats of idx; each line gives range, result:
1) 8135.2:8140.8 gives 50.5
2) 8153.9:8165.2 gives 49.7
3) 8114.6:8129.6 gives 50.1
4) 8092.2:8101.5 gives 49.8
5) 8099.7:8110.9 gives 50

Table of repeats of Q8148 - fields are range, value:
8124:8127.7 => 50.4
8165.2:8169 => 51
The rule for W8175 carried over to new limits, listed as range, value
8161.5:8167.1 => 51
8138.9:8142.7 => 51.4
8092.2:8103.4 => 51.8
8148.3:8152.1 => 49.5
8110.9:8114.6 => 50.6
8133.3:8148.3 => 51.6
